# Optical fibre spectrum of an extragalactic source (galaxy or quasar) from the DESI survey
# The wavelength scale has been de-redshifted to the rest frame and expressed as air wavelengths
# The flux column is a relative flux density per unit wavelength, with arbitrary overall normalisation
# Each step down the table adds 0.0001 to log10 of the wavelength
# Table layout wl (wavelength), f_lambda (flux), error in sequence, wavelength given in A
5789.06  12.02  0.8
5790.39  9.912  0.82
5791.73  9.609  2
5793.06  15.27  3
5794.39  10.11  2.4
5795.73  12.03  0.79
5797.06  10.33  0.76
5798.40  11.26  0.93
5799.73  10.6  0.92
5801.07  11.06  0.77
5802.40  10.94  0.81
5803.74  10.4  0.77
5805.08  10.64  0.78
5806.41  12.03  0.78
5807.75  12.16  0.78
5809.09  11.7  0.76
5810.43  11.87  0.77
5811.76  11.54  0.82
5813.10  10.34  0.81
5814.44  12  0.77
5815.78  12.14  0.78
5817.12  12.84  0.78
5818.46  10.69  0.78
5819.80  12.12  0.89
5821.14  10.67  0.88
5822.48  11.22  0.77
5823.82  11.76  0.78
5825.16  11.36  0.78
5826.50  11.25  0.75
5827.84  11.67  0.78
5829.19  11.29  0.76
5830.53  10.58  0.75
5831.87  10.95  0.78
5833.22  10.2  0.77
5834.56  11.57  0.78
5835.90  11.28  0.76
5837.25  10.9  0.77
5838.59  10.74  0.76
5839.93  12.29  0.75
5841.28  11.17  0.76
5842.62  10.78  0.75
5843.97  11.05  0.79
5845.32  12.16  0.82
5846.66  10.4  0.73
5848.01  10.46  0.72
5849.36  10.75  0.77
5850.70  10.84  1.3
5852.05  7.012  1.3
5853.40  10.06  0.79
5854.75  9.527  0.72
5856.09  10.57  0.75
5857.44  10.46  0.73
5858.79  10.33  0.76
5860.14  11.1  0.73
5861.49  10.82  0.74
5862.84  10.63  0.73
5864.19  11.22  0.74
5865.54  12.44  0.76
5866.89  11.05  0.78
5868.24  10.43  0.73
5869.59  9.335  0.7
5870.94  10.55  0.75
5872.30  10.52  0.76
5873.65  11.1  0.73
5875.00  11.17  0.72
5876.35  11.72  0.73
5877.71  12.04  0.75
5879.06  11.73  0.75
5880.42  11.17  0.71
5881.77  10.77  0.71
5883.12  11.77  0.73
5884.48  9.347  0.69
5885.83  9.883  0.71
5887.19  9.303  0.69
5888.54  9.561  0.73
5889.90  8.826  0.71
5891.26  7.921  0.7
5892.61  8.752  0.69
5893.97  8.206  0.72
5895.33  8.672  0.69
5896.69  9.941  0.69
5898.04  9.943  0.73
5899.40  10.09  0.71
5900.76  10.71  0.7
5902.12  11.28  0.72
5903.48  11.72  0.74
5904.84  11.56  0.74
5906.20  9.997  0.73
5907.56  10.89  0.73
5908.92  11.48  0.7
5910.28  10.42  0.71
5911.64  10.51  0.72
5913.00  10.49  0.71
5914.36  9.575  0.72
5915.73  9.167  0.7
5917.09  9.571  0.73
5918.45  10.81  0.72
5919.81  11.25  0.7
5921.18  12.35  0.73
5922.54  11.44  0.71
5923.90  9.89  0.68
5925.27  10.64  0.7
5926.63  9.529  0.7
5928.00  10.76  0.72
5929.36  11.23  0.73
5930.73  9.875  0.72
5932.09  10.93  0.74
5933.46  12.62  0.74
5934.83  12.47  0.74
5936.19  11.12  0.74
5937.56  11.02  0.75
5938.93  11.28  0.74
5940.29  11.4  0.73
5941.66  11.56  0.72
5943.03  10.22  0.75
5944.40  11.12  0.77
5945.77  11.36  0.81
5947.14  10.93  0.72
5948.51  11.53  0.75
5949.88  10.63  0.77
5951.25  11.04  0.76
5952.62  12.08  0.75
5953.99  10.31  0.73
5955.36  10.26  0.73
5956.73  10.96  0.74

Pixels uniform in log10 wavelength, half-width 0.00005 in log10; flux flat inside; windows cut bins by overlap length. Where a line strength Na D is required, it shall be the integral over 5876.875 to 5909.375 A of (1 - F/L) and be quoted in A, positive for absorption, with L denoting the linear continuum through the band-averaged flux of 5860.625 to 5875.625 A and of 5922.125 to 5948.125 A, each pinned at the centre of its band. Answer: 2.0 A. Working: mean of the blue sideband 10.8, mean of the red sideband 11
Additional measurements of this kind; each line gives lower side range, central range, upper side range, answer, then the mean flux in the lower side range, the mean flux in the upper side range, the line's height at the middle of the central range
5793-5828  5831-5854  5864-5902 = 0.4 A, 11.4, 10.3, 10.9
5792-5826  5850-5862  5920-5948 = 1.3 A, 11.5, 11.1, 11.3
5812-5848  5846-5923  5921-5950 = 5.2 A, 11.3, 11.1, 11.2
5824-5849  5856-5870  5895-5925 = 0.2 A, 11.1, 10.6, 10.9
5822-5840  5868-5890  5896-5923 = 0.6 A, 11.2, 10.7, 10.9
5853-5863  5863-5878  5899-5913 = -0.7 A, 10.4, 10.9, 10.6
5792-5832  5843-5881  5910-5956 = 1.5 A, 11.4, 10.9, 11.2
